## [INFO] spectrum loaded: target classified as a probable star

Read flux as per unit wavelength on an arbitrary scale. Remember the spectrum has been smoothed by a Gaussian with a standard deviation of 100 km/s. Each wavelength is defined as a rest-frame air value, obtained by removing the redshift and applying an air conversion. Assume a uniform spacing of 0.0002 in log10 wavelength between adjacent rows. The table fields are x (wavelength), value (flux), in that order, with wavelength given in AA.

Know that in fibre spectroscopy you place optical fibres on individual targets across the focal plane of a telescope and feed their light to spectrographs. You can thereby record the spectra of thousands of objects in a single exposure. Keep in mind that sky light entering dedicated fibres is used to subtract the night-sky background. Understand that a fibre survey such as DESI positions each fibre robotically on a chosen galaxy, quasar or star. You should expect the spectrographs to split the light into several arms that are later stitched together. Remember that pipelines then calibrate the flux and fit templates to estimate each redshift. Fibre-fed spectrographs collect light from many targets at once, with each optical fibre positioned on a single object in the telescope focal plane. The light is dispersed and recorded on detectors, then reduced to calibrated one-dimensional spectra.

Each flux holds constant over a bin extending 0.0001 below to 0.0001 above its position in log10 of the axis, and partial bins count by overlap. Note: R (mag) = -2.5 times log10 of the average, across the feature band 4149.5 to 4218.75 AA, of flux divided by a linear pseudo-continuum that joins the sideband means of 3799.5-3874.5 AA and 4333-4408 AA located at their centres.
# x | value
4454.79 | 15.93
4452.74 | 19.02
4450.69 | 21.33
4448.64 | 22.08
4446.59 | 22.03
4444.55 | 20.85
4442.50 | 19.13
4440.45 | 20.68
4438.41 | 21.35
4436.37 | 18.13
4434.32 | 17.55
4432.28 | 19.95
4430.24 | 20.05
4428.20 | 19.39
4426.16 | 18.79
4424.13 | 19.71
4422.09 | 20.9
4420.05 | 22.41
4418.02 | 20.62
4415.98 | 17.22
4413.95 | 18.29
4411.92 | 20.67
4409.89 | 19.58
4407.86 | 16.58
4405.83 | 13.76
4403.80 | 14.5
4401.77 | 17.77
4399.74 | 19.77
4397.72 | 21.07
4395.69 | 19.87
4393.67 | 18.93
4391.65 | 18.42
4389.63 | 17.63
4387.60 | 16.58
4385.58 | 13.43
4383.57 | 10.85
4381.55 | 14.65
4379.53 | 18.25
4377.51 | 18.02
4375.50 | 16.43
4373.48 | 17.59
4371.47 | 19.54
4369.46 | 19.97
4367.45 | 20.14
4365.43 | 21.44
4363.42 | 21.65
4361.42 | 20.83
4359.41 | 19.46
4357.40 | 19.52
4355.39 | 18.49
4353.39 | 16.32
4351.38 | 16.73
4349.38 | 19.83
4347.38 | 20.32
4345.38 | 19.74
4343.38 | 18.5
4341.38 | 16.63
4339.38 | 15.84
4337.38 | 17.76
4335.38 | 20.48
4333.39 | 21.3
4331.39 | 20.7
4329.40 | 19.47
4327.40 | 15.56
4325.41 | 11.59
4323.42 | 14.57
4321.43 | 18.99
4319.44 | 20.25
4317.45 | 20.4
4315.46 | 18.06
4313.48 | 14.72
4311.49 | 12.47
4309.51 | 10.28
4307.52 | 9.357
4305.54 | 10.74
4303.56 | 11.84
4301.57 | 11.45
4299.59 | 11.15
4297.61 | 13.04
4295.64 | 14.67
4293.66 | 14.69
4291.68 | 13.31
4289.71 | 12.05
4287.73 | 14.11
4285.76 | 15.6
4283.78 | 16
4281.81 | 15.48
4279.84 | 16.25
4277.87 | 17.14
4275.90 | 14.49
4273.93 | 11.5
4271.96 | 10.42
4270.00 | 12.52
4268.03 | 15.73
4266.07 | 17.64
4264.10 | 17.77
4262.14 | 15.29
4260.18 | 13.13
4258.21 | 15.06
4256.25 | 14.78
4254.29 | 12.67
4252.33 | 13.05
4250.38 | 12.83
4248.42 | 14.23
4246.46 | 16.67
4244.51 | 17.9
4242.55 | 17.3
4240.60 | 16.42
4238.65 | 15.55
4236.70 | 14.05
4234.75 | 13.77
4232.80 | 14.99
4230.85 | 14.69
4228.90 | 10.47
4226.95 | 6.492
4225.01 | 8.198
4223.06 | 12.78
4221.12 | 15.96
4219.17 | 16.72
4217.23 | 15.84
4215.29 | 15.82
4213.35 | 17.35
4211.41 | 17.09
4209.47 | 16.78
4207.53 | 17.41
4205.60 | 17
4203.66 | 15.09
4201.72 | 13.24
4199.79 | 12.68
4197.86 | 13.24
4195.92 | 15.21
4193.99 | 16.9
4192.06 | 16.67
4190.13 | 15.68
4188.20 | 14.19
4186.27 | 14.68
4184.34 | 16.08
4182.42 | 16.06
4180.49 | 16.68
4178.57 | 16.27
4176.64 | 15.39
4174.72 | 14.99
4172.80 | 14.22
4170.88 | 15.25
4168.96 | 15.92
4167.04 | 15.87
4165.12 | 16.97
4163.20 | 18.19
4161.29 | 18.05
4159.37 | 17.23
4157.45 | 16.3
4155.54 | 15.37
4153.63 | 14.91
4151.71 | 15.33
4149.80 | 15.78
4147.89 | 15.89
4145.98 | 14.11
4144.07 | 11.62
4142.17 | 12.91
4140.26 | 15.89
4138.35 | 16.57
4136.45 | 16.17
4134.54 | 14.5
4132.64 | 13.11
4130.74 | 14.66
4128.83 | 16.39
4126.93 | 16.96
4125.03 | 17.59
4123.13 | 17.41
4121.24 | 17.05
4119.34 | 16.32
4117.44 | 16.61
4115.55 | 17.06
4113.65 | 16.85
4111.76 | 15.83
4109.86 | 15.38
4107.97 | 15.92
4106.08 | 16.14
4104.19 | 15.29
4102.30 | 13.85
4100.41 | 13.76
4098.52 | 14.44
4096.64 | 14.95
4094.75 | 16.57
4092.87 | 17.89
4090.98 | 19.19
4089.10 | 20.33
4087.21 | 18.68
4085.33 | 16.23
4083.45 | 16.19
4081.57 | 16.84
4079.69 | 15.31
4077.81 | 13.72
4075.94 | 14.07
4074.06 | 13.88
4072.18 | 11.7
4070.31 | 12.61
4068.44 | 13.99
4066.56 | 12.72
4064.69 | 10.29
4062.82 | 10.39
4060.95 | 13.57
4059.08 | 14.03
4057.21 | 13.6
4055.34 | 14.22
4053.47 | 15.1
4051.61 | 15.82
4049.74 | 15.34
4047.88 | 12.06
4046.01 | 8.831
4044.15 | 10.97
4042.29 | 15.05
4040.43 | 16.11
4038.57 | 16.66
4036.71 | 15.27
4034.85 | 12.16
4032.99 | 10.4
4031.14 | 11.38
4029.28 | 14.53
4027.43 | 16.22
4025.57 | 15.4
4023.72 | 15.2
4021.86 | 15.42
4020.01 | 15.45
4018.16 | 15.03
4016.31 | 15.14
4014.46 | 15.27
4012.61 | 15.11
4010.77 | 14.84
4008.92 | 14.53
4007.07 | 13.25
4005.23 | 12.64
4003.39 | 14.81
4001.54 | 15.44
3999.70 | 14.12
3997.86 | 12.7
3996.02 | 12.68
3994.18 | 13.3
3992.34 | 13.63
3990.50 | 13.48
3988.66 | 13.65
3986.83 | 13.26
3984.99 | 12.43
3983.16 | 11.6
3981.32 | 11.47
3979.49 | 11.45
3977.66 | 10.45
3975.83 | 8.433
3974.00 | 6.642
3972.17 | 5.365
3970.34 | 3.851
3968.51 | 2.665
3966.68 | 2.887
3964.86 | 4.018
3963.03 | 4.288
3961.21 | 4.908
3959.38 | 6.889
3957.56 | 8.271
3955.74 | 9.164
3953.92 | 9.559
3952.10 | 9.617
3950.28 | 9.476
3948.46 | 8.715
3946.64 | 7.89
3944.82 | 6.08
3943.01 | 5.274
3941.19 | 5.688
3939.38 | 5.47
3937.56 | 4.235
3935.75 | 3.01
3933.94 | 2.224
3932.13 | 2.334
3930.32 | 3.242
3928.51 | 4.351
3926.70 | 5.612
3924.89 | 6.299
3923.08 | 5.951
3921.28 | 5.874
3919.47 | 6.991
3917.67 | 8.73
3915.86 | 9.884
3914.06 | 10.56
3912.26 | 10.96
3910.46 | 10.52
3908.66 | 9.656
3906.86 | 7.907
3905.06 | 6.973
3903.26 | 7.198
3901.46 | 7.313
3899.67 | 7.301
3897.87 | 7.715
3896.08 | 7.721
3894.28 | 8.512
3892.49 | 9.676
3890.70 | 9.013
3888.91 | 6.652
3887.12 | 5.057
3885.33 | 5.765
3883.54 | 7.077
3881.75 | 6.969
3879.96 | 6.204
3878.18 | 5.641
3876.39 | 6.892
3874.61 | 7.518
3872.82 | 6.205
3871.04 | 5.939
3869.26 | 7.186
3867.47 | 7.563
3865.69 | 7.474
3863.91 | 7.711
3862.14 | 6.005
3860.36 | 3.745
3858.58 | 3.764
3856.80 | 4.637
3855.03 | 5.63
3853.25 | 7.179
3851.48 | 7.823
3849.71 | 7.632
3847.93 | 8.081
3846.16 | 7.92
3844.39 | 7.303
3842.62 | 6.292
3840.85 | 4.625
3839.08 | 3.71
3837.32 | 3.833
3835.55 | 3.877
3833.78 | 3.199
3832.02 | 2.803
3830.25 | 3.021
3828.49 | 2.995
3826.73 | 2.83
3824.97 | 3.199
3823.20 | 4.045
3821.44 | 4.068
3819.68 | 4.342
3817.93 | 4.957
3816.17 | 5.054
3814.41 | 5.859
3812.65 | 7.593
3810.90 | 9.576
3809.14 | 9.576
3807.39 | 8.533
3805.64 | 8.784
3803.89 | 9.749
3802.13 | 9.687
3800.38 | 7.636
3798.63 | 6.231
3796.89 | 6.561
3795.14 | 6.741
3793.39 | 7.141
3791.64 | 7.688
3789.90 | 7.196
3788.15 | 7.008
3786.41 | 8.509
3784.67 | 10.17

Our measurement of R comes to -0.144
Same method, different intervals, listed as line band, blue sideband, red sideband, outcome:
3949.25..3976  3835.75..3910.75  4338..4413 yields 0.35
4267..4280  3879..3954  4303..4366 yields 0.14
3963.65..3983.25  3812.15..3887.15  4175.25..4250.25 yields 0.26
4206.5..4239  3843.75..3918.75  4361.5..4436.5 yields 0.02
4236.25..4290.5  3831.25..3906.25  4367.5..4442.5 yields 0.02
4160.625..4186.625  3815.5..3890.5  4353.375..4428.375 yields -0.21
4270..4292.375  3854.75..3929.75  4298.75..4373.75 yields 0.13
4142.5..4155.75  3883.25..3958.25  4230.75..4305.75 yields -0.22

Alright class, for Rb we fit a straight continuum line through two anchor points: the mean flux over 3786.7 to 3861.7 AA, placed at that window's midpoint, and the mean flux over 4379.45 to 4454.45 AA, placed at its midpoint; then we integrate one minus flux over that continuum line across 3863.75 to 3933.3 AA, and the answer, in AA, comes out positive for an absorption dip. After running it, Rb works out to 3.79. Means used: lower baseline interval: 6.02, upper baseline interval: 18.7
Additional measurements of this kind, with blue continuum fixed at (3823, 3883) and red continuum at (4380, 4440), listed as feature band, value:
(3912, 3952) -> 5.77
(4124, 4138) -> -4.42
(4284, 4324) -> 4.39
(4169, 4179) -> -1.81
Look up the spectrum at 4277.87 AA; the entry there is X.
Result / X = 17.14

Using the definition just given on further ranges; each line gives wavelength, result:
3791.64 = 7.688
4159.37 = 17.23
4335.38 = 20.48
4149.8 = 15.78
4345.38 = 19.74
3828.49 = 2.995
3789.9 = 7.196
